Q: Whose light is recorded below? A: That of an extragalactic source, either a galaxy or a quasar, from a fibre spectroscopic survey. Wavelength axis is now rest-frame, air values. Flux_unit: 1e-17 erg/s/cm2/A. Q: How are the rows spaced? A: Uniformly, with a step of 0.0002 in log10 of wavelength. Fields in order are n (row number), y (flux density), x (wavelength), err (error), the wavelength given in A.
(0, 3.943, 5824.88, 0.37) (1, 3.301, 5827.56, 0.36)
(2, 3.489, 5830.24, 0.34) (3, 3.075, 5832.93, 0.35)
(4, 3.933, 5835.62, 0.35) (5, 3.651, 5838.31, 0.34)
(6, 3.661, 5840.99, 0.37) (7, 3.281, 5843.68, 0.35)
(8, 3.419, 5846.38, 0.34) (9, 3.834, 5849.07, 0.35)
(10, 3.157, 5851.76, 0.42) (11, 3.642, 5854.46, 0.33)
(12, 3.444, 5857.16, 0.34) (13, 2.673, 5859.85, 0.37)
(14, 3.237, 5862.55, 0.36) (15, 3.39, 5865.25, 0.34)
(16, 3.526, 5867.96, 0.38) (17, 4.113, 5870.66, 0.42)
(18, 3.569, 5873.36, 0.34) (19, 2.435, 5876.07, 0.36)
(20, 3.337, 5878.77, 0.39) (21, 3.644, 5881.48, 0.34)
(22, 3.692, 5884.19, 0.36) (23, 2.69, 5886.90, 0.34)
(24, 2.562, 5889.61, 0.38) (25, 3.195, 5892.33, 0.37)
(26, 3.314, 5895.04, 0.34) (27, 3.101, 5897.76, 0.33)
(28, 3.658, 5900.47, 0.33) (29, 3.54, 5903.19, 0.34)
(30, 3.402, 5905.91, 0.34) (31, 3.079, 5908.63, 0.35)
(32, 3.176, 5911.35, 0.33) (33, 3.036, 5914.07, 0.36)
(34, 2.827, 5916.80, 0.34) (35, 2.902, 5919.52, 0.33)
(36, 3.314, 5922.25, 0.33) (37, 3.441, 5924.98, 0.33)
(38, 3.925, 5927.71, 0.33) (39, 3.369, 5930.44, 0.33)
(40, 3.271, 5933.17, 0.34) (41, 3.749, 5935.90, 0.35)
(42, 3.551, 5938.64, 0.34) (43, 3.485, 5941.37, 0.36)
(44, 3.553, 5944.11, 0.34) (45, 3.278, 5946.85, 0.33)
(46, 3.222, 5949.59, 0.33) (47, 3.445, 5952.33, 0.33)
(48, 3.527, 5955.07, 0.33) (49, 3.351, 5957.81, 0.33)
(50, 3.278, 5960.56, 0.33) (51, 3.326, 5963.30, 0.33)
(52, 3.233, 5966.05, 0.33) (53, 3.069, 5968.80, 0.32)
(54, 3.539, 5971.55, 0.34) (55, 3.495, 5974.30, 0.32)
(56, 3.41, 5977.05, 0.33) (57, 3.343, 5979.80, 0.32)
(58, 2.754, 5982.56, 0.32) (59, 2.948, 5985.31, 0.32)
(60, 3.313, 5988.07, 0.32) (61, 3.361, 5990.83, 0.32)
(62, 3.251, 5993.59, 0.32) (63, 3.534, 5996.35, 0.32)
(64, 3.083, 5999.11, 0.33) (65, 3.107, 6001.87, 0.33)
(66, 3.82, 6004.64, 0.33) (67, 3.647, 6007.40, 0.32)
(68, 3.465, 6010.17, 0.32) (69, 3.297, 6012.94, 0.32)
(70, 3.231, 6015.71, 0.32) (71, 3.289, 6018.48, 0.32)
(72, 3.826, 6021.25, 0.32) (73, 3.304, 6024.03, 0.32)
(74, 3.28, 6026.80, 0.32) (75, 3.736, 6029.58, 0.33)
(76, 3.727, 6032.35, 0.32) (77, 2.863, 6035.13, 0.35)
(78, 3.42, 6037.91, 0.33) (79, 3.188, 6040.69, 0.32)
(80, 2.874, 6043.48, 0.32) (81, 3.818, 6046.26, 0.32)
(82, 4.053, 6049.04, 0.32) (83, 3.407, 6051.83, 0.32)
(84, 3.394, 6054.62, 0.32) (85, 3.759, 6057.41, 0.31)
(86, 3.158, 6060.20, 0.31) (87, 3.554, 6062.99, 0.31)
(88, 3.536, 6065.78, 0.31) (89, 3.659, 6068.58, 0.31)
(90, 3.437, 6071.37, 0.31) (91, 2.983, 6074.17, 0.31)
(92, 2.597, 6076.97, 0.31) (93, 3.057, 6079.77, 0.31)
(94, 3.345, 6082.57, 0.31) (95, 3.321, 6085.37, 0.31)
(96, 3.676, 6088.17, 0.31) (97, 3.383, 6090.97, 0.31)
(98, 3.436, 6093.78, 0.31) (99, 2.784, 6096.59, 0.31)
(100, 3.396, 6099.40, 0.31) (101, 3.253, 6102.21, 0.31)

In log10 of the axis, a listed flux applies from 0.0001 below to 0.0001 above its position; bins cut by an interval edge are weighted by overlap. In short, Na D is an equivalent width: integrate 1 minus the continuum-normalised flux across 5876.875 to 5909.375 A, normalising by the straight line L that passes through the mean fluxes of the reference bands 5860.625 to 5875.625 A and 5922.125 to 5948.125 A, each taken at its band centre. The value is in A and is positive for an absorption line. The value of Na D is 2.1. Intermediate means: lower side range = 3.46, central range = 3.26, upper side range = 3.5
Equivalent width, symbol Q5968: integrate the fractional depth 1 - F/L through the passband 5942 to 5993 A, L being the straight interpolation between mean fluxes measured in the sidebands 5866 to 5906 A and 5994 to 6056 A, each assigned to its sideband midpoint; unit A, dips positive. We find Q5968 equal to 1.1 A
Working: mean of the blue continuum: 3.32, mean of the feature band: 3.3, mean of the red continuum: 3.42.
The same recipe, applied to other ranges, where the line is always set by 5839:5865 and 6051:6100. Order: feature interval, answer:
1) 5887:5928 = 2.07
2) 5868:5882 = -0.17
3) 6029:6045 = 0.24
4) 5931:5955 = -0.63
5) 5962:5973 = 0.19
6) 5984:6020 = 0.06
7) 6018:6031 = -0.64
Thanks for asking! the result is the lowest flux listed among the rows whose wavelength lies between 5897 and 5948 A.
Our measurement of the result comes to 2.827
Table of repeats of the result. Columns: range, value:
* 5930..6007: 2.754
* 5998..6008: 3.083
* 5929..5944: 3.271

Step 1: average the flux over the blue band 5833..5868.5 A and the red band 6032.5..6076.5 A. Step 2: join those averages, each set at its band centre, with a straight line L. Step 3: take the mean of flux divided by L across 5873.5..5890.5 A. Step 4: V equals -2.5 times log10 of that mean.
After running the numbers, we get 0.11 mag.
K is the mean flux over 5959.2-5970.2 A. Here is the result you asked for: 3.23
